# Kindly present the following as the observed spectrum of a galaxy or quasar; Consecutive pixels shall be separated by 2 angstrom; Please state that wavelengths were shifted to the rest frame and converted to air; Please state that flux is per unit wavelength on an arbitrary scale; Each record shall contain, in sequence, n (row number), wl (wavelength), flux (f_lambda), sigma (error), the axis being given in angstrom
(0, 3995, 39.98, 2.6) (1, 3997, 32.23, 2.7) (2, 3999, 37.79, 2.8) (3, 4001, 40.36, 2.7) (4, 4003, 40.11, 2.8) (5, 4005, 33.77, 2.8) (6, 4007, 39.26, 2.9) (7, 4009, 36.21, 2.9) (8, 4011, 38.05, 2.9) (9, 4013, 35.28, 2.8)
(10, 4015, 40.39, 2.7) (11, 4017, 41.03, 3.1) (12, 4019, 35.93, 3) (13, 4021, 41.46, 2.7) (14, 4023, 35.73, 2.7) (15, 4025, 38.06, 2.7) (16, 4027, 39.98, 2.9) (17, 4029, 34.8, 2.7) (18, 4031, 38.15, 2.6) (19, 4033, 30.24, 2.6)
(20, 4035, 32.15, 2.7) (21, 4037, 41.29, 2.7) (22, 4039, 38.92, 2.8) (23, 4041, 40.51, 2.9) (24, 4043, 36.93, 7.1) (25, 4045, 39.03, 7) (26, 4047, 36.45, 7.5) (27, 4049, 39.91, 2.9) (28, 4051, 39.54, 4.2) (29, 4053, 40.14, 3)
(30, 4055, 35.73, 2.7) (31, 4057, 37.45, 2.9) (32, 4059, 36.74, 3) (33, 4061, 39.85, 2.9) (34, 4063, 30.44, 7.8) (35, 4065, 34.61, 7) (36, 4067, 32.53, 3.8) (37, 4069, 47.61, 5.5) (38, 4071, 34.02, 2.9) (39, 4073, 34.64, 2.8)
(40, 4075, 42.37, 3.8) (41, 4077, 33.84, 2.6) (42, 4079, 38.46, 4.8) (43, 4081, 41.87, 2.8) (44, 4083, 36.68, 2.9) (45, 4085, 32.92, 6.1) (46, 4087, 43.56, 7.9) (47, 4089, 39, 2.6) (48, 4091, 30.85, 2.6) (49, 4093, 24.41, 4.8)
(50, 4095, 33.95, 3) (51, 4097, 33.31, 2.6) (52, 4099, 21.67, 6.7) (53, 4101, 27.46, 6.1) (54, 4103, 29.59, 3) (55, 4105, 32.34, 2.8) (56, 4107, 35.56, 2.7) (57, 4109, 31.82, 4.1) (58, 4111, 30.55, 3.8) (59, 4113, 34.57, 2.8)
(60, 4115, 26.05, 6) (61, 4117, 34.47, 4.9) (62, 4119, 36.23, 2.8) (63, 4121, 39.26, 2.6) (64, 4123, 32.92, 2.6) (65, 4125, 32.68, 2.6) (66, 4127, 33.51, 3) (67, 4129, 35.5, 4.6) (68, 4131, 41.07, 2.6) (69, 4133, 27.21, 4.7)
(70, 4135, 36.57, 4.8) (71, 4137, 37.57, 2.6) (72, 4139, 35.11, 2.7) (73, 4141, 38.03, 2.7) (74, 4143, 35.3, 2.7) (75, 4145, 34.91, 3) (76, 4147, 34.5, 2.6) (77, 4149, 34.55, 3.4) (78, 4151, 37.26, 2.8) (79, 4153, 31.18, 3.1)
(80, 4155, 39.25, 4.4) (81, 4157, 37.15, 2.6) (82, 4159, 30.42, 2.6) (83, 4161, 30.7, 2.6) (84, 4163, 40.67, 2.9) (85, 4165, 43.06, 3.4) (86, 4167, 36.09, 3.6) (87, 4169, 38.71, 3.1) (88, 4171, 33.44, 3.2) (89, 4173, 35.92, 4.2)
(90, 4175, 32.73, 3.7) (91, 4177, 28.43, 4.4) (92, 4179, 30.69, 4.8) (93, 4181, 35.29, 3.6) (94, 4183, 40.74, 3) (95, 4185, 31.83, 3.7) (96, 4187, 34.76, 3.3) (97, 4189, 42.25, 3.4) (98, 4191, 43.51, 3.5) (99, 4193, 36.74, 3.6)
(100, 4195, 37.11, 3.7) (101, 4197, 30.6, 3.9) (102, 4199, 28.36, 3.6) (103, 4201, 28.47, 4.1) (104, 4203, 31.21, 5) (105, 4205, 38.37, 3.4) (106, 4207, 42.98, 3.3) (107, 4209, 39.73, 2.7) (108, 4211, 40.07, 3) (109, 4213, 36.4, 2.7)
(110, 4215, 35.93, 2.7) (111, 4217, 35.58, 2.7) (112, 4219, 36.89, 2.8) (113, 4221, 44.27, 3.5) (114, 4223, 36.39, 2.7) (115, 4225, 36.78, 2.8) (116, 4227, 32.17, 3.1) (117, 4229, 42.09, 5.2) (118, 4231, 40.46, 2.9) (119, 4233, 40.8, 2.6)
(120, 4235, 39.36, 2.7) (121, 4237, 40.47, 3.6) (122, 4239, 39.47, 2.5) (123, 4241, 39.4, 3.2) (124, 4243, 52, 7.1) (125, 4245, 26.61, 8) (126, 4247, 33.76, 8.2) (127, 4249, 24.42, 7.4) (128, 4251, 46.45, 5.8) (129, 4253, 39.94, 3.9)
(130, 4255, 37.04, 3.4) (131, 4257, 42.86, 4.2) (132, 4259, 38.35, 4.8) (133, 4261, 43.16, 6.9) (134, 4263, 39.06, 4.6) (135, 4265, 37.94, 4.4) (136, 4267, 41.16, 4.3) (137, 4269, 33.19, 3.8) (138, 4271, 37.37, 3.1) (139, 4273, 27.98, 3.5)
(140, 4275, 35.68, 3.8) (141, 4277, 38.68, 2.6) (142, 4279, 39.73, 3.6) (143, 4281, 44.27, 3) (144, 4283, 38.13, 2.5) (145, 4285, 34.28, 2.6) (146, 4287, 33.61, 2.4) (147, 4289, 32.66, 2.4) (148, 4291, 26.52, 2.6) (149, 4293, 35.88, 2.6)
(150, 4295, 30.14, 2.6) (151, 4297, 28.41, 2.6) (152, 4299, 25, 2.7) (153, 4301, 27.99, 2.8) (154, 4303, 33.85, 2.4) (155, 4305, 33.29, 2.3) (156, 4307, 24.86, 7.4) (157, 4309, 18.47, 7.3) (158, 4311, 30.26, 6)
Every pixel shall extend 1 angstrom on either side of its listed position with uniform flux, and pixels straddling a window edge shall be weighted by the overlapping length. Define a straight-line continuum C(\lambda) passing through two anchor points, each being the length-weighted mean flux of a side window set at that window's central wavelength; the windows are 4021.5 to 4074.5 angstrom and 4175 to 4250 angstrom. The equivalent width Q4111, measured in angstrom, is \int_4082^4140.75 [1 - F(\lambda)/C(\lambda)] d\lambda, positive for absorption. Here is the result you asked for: 5.7 angstrom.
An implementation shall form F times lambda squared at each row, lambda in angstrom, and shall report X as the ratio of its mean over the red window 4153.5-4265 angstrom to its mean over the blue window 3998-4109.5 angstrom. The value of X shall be 1.1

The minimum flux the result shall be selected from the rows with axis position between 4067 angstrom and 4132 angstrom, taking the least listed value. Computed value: 21.67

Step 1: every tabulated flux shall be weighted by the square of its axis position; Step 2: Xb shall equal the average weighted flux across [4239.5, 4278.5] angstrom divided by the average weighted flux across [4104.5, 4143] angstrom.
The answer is 1.17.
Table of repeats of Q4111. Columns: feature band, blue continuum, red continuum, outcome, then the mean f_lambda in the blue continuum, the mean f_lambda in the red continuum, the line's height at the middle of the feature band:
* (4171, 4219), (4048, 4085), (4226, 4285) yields 3.13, 37.5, 38.3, 38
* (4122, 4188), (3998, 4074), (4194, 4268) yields 4.49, 37.5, 37.7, 37.6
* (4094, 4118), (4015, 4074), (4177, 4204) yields 3.48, 37.4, 34.5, 36.2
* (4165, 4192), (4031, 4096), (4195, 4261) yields 0.94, 36.8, 37.5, 37.3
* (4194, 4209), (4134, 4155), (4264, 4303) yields 0.33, 35.7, 34.1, 35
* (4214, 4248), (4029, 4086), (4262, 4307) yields -3.46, 37.2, 34.1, 34.8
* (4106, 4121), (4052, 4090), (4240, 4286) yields 1.76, 37.5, 37.9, 37.6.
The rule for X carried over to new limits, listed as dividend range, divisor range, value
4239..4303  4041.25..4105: 1.11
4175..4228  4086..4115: 1.18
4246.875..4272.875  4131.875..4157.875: 1.13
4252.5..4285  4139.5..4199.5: 1.13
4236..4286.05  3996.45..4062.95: 1.13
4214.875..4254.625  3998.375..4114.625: 1.15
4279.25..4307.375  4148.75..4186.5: 0.98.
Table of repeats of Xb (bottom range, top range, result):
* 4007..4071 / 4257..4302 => 1.05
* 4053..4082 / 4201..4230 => 1.08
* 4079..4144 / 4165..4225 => 1.11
